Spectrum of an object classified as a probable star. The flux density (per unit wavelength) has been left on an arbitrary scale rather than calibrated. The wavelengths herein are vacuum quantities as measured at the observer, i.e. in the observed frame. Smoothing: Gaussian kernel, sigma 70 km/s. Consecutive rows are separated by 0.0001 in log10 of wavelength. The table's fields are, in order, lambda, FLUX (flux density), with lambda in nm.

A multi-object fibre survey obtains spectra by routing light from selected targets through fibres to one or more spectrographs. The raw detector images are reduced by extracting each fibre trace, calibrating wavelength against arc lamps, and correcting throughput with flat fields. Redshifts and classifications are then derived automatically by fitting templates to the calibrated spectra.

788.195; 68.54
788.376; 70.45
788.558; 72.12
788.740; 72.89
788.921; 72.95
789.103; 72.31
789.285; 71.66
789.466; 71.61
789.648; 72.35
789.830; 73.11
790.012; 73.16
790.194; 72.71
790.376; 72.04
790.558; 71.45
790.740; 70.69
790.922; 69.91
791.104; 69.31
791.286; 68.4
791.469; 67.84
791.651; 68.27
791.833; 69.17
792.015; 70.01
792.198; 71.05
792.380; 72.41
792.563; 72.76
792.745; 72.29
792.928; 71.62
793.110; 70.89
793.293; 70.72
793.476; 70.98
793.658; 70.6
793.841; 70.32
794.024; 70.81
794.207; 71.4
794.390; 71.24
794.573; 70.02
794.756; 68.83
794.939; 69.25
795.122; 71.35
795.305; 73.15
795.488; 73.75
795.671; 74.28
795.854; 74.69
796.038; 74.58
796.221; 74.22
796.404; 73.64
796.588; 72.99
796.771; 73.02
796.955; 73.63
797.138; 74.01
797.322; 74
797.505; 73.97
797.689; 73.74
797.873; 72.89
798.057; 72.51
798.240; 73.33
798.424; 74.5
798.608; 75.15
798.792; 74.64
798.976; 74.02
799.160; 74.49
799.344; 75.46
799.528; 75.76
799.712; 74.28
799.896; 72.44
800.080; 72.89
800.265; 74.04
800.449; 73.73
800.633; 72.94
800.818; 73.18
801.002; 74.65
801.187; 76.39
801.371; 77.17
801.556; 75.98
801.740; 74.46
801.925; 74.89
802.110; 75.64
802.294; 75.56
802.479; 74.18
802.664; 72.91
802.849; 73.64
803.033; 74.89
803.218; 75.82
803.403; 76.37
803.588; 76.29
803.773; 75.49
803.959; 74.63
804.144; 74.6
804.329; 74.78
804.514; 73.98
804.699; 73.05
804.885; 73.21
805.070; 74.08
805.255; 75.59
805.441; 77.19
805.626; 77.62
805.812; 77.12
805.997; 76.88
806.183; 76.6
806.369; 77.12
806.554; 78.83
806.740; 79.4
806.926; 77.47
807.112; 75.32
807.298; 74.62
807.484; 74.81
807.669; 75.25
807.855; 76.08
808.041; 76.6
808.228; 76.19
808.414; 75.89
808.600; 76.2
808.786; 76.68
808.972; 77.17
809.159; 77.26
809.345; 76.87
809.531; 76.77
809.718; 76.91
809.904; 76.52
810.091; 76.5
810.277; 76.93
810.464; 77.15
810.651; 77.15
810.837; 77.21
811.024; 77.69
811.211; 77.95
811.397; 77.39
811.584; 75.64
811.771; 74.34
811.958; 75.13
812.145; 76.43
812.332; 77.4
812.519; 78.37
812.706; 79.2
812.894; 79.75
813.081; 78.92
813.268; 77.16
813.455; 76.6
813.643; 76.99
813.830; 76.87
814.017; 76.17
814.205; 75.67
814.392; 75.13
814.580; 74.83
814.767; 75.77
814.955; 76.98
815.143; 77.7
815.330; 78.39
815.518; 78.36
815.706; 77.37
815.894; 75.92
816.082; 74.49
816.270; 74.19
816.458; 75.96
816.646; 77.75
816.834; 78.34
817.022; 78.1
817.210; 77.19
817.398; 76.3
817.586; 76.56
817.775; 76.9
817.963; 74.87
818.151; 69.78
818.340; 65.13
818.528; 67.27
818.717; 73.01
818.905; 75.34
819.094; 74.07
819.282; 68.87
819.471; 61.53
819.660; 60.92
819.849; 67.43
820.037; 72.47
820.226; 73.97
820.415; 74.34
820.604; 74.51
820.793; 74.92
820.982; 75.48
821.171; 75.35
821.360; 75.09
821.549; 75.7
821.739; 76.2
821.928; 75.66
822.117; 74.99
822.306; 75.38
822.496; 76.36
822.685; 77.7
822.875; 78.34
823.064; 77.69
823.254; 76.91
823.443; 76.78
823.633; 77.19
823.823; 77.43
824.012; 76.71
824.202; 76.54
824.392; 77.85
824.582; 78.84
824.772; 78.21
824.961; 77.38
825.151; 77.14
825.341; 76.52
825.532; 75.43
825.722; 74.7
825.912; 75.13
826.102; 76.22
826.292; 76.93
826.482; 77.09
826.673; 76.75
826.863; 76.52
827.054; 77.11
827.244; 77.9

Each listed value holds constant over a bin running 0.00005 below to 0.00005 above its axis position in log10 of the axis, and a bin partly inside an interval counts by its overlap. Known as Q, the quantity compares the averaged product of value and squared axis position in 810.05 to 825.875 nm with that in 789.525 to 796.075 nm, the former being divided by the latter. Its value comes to 1.13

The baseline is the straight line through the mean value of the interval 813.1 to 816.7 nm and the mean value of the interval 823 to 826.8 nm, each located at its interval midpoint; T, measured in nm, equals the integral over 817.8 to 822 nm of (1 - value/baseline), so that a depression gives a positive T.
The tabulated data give 0.26 nm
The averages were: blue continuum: 76.5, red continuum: 76.9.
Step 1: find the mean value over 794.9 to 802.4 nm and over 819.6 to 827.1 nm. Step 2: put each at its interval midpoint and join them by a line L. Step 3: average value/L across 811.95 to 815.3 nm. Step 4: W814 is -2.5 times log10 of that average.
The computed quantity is -0.03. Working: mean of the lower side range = 74.1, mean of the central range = 77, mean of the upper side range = 75.7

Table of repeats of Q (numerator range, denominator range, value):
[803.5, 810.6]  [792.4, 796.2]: 1.10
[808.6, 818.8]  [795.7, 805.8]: 1.06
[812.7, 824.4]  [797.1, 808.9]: 1.04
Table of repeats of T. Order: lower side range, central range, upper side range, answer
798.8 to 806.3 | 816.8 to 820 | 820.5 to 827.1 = 0.18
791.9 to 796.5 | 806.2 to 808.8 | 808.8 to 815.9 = -0.03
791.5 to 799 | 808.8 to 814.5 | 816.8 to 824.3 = -0.27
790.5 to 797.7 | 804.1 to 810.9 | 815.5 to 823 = -0.31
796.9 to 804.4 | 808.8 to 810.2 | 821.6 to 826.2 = -0.03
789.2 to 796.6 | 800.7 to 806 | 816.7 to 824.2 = -0.19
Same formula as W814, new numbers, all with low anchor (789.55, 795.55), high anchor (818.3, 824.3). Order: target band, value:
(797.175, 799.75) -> -0.04 mag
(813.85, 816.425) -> -0.04 mag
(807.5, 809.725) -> -0.06 mag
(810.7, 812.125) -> -0.05 mag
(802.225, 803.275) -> -0.04 mag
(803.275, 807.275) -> -0.05 mag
